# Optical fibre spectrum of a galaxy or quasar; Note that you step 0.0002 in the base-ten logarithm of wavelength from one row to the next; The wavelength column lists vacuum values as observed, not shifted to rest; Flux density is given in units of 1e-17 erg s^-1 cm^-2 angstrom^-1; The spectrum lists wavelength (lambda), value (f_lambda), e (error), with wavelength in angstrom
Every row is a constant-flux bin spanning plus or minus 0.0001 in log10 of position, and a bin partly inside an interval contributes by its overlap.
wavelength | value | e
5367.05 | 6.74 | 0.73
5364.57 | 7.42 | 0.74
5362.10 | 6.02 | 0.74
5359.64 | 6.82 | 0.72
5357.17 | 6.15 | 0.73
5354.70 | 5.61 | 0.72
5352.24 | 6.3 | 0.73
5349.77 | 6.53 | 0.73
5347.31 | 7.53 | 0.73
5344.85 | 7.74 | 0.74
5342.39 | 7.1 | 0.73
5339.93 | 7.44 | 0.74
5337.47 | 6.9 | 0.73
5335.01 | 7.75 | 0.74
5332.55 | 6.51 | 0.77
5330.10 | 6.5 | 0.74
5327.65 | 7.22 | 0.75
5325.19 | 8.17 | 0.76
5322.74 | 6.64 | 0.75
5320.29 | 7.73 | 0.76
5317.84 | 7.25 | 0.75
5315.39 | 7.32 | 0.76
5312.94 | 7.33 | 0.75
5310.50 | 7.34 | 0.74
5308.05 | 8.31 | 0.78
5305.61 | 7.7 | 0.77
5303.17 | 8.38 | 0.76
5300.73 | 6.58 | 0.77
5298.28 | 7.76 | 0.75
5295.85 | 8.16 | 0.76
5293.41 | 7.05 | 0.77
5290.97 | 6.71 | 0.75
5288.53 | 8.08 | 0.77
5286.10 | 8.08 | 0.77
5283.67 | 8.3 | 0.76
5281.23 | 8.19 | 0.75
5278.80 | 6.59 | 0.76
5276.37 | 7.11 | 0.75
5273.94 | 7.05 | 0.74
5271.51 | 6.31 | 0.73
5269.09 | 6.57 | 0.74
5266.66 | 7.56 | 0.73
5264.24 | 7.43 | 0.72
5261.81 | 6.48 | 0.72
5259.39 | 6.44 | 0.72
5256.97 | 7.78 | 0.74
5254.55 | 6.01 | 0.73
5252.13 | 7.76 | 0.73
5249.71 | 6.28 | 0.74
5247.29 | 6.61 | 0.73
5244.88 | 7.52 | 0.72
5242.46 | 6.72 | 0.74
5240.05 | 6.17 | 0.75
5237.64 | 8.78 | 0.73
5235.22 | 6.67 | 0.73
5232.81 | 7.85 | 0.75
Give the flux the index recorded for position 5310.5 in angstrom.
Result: 7.34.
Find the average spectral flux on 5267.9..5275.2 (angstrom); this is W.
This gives 6.65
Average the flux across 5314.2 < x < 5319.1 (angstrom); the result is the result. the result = 7.28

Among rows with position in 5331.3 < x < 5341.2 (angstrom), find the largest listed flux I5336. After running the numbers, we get 7.75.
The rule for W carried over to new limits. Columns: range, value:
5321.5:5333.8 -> 7.01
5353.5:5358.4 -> 5.88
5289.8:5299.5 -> 7.43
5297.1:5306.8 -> 7.6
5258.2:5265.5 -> 6.79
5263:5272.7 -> 6.97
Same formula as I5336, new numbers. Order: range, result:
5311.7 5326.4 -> 8.17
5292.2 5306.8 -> 8.38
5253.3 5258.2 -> 7.78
